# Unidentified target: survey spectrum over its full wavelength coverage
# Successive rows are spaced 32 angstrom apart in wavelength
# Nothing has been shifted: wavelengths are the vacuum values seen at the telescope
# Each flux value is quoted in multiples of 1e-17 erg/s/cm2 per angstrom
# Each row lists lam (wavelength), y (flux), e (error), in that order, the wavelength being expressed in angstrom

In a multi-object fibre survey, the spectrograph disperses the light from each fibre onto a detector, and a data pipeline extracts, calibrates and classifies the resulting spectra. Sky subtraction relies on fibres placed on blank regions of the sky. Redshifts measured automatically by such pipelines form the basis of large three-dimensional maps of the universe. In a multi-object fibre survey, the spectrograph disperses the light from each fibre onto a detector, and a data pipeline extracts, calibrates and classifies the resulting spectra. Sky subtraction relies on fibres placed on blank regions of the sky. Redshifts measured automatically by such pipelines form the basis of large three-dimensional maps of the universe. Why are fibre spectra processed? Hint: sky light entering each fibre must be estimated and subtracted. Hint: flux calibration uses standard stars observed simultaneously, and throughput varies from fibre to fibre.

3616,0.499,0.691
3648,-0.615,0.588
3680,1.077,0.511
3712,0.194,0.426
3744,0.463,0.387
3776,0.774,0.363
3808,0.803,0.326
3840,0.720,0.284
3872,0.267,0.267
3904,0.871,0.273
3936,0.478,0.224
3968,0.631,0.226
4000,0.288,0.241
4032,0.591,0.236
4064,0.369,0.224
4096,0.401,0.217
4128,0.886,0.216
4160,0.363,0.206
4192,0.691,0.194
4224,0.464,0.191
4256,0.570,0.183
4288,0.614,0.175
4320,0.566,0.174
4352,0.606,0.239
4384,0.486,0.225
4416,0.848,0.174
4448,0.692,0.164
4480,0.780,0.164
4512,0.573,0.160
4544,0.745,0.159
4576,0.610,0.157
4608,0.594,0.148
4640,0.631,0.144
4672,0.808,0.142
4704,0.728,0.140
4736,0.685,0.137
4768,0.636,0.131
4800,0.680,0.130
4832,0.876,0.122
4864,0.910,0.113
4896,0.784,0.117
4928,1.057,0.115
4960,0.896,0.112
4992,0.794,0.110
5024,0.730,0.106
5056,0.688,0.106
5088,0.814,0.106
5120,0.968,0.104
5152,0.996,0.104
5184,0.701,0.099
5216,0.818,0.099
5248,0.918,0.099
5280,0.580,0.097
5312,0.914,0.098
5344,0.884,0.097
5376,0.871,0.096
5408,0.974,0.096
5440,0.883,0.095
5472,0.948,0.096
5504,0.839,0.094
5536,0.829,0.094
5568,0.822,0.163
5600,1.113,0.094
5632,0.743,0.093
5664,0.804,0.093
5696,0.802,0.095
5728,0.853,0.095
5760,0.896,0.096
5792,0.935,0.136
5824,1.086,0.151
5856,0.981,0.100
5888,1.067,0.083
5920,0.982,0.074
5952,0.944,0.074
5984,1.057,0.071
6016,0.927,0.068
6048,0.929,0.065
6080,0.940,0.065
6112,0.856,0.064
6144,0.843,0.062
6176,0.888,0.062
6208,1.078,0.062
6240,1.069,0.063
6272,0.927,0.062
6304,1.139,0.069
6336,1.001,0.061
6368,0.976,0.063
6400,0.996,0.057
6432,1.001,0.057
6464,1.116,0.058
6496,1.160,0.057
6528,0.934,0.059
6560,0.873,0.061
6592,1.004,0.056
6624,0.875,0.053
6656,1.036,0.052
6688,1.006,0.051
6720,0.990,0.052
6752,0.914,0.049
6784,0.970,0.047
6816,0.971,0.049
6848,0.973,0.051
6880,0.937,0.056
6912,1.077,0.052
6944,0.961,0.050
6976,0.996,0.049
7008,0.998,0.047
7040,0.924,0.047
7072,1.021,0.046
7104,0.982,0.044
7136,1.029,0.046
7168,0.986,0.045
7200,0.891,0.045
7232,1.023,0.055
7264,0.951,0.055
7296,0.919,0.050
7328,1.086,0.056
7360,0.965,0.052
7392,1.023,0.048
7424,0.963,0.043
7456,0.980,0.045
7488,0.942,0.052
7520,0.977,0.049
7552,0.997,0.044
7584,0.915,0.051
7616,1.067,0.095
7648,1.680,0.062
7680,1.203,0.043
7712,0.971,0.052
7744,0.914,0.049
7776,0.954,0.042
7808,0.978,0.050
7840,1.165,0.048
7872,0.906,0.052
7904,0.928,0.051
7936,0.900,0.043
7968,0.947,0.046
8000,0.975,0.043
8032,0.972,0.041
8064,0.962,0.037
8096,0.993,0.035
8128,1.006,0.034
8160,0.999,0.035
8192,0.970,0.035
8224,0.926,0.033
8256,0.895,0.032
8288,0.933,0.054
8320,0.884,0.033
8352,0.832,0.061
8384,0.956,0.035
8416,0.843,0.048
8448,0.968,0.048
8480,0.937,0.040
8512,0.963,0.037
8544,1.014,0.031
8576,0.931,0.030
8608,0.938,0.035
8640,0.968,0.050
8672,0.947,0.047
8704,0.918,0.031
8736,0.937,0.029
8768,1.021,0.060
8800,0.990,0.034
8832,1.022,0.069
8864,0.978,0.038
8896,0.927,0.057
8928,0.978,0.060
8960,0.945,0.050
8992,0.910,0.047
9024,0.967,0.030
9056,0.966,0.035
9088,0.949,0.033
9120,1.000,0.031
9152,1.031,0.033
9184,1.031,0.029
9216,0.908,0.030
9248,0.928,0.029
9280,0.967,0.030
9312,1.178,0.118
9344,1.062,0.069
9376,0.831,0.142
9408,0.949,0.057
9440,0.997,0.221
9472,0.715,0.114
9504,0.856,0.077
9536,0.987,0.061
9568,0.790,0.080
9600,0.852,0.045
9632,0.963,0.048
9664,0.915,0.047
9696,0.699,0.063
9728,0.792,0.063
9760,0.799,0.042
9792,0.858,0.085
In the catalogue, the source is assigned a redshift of 0.166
